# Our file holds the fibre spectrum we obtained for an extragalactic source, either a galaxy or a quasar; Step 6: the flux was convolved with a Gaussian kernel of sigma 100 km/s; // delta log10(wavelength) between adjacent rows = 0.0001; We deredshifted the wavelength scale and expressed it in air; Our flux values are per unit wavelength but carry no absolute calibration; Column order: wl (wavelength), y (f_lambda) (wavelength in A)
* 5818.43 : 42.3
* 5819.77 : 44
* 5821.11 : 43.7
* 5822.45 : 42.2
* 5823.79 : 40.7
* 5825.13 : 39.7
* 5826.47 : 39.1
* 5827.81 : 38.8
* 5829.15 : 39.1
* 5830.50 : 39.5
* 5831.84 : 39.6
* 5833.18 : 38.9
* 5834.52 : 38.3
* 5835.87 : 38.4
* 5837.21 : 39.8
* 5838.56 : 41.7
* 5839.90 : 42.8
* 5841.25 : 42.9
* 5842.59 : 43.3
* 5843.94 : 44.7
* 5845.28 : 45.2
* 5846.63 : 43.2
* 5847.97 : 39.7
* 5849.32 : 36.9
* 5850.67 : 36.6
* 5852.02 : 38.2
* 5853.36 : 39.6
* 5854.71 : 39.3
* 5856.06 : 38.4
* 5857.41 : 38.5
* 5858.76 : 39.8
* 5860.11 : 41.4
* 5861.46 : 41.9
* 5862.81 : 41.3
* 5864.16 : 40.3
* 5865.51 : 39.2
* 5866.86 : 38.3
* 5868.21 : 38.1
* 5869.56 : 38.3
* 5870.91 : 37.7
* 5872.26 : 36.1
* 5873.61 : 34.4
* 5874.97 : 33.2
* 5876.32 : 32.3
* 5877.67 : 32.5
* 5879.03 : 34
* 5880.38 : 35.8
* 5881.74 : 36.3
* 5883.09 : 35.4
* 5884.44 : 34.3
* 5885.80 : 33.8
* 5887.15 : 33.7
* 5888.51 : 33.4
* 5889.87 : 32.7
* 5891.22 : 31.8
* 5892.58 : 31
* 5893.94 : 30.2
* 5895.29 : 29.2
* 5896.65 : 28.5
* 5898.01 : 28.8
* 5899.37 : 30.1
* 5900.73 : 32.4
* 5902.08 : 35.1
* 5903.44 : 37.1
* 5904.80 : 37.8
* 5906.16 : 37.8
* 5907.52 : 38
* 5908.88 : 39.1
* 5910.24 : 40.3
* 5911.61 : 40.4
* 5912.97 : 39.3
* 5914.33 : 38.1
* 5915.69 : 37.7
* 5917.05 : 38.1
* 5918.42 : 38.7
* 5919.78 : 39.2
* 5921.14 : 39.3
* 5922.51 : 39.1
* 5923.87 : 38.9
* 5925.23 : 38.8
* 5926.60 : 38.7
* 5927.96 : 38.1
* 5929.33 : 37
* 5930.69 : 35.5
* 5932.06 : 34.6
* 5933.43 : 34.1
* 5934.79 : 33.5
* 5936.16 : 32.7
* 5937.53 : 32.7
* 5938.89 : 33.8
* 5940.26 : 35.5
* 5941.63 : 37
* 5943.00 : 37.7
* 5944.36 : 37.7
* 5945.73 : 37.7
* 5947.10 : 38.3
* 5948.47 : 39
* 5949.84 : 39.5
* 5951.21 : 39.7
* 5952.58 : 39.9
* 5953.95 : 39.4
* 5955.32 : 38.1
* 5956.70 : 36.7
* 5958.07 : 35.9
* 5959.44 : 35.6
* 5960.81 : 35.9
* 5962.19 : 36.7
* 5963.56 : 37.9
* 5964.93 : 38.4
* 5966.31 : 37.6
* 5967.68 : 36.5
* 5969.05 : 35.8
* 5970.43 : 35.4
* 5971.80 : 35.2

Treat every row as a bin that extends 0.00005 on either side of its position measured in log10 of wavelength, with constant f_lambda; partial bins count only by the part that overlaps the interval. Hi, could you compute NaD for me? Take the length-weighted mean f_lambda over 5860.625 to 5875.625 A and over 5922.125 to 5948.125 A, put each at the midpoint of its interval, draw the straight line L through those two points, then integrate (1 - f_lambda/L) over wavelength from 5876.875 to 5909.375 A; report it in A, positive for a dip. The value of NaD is 3.3 A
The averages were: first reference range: 38.1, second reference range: 36.4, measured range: 33.7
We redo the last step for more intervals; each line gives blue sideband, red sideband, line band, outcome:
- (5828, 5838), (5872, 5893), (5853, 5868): -1.5 A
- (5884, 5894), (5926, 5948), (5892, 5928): -2.2 A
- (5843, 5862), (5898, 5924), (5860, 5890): 2.3 A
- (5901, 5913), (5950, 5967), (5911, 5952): 0.6 A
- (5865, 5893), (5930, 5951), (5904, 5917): -1.2 A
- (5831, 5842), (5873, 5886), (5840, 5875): -2.2 A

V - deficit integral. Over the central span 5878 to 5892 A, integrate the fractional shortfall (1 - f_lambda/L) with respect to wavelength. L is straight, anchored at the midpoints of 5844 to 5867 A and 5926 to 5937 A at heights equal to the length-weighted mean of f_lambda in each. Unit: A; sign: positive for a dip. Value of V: 1.5 A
